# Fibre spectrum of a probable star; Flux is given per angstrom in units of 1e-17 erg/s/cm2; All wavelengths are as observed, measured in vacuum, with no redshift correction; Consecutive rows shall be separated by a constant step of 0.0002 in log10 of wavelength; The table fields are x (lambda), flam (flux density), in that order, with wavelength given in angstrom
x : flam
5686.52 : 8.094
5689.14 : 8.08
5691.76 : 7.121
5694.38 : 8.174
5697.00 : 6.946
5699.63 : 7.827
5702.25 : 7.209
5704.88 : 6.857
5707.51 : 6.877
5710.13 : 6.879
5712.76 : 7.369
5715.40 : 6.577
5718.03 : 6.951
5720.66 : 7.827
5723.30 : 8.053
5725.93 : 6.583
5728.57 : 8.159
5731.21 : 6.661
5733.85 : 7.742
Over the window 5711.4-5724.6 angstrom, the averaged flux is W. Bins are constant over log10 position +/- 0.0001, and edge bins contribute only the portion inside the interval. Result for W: 7.35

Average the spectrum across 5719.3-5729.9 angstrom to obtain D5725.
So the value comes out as 7.65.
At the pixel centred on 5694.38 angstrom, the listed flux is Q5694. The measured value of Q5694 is 8.174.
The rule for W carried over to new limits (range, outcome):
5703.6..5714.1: 6.99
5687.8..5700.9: 7.63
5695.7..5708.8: 7.14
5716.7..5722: 7.39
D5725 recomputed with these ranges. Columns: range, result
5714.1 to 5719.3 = 6.77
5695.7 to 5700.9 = 7.38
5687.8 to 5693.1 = 7.61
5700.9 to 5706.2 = 7.04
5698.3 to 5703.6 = 7.51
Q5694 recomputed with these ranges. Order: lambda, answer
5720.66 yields 7.827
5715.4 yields 6.577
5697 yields 6.946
